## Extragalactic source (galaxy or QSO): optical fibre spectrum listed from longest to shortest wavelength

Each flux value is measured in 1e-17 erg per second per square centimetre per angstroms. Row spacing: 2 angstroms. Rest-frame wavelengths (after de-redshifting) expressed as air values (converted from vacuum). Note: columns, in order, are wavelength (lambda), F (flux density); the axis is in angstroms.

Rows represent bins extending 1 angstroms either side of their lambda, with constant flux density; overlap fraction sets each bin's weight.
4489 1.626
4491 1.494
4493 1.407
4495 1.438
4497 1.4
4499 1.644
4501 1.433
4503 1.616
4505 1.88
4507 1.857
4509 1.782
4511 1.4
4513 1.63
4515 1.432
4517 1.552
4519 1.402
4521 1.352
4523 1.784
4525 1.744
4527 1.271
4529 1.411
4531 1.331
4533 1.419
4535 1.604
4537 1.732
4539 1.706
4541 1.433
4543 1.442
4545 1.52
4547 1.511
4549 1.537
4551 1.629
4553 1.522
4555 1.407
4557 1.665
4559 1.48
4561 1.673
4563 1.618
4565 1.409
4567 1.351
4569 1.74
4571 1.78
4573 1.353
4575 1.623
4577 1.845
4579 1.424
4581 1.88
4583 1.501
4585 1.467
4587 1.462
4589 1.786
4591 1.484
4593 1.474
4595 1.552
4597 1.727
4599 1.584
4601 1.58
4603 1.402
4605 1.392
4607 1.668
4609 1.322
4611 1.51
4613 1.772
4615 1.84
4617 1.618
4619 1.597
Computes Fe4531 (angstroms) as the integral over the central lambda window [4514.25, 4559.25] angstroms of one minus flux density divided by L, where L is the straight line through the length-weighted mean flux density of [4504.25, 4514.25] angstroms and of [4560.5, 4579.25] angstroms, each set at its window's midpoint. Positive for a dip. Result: 3.5 angstroms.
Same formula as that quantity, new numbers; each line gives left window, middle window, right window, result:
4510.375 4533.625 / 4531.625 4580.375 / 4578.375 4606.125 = -1.4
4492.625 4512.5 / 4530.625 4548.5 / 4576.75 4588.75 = 0.7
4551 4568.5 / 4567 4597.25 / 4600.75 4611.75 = -1.9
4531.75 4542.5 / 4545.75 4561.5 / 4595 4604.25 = 0.2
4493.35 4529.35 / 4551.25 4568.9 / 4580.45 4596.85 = 0.4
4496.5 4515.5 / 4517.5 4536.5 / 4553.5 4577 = 1.3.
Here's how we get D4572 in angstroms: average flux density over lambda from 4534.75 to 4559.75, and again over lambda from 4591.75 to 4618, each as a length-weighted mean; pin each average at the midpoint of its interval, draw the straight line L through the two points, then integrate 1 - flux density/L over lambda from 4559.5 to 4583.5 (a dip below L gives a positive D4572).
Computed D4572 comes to -0.6 angstroms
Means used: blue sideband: 1.55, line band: 1.6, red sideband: 1.57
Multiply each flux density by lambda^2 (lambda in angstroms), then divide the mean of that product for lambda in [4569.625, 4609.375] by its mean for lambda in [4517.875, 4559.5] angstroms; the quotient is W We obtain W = 1.1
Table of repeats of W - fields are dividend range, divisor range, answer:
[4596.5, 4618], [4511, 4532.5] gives 1.10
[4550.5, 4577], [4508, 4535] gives 1.06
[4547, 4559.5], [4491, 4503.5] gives 1.06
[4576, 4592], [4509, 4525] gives 1.07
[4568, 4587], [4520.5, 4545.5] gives 1.08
